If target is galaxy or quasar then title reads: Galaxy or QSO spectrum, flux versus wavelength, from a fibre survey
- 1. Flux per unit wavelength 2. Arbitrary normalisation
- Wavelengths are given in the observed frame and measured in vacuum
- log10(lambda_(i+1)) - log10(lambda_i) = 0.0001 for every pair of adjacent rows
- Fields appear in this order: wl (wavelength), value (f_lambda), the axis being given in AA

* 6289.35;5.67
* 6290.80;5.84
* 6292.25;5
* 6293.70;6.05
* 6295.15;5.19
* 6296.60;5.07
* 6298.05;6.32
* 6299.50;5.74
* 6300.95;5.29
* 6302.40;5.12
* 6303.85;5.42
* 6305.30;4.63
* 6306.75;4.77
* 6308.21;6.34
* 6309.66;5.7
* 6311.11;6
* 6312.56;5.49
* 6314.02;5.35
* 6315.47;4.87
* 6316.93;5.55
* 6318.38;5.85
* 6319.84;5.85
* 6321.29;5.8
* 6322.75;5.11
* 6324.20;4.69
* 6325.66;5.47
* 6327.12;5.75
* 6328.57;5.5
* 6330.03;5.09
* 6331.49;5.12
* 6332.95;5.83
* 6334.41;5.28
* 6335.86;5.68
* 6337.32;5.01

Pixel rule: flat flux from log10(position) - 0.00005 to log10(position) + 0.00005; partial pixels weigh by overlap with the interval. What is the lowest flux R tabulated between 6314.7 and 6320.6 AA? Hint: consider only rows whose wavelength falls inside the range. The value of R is 4.87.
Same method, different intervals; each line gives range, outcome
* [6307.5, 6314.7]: 5.35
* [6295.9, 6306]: 4.63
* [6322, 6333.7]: 4.69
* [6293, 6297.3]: 5.07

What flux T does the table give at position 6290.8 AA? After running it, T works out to 5.84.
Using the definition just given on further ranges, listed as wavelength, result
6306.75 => 4.77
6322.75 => 5.11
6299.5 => 5.74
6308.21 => 6.34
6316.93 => 5.55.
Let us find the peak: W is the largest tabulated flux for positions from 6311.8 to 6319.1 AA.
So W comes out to 5.85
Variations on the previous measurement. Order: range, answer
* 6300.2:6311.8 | 6.34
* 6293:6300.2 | 6.32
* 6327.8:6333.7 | 5.83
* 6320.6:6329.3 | 5.8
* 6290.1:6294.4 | 6.05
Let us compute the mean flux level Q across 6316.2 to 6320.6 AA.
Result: 5.75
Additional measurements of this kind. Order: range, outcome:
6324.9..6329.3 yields 5.57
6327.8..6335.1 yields 5.37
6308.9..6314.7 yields 5.64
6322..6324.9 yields 4.91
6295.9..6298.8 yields 5.7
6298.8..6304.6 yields 5.39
